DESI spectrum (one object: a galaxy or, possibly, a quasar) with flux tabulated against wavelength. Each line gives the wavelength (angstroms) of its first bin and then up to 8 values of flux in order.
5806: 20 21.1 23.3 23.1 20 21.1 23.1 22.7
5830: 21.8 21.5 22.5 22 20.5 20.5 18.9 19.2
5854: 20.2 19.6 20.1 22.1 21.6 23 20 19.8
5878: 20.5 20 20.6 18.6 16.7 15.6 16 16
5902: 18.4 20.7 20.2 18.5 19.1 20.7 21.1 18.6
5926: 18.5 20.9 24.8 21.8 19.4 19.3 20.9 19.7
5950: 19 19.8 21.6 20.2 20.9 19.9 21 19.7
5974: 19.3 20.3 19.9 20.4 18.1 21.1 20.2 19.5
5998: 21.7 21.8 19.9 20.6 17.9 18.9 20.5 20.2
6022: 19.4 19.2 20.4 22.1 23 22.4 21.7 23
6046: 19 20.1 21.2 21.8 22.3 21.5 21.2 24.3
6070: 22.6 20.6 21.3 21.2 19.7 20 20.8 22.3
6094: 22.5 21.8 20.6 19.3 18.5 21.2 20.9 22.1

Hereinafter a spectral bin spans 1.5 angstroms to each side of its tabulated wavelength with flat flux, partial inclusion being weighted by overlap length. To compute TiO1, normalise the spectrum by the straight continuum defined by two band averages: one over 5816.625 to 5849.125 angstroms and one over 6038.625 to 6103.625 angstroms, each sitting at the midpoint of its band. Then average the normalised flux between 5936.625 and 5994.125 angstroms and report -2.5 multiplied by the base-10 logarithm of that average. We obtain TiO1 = 0.07 mag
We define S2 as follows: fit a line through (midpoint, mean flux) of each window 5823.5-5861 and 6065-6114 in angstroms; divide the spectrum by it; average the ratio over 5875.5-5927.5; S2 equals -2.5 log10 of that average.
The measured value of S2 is 0.117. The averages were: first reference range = 20.9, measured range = 18.8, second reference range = 21.1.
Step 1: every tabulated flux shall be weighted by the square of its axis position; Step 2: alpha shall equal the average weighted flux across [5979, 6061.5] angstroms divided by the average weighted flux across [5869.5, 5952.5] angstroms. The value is 1.1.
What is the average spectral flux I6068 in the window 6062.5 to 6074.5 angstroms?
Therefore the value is 22.2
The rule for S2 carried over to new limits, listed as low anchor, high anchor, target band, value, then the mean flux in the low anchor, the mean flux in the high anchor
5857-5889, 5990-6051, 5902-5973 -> 0.02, 20.5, 20.6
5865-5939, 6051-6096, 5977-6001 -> 0.02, 19.6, 21.6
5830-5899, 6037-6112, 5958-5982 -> 0.02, 19.9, 21.2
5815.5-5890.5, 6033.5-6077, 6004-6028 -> 0.10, 20.7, 21.7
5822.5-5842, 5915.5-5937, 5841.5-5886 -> 0.07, 22.1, 20.9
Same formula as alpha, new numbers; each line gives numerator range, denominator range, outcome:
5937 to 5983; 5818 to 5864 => 1.00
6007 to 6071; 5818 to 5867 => 1.07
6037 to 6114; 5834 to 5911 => 1.15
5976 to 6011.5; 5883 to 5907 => 1.17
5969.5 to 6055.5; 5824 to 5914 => 1.08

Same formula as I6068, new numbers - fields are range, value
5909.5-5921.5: 19.9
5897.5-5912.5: 18.8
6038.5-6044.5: 22.3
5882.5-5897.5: 17.5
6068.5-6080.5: 21.4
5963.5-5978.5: 20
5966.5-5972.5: 20.3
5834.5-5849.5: 20.9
